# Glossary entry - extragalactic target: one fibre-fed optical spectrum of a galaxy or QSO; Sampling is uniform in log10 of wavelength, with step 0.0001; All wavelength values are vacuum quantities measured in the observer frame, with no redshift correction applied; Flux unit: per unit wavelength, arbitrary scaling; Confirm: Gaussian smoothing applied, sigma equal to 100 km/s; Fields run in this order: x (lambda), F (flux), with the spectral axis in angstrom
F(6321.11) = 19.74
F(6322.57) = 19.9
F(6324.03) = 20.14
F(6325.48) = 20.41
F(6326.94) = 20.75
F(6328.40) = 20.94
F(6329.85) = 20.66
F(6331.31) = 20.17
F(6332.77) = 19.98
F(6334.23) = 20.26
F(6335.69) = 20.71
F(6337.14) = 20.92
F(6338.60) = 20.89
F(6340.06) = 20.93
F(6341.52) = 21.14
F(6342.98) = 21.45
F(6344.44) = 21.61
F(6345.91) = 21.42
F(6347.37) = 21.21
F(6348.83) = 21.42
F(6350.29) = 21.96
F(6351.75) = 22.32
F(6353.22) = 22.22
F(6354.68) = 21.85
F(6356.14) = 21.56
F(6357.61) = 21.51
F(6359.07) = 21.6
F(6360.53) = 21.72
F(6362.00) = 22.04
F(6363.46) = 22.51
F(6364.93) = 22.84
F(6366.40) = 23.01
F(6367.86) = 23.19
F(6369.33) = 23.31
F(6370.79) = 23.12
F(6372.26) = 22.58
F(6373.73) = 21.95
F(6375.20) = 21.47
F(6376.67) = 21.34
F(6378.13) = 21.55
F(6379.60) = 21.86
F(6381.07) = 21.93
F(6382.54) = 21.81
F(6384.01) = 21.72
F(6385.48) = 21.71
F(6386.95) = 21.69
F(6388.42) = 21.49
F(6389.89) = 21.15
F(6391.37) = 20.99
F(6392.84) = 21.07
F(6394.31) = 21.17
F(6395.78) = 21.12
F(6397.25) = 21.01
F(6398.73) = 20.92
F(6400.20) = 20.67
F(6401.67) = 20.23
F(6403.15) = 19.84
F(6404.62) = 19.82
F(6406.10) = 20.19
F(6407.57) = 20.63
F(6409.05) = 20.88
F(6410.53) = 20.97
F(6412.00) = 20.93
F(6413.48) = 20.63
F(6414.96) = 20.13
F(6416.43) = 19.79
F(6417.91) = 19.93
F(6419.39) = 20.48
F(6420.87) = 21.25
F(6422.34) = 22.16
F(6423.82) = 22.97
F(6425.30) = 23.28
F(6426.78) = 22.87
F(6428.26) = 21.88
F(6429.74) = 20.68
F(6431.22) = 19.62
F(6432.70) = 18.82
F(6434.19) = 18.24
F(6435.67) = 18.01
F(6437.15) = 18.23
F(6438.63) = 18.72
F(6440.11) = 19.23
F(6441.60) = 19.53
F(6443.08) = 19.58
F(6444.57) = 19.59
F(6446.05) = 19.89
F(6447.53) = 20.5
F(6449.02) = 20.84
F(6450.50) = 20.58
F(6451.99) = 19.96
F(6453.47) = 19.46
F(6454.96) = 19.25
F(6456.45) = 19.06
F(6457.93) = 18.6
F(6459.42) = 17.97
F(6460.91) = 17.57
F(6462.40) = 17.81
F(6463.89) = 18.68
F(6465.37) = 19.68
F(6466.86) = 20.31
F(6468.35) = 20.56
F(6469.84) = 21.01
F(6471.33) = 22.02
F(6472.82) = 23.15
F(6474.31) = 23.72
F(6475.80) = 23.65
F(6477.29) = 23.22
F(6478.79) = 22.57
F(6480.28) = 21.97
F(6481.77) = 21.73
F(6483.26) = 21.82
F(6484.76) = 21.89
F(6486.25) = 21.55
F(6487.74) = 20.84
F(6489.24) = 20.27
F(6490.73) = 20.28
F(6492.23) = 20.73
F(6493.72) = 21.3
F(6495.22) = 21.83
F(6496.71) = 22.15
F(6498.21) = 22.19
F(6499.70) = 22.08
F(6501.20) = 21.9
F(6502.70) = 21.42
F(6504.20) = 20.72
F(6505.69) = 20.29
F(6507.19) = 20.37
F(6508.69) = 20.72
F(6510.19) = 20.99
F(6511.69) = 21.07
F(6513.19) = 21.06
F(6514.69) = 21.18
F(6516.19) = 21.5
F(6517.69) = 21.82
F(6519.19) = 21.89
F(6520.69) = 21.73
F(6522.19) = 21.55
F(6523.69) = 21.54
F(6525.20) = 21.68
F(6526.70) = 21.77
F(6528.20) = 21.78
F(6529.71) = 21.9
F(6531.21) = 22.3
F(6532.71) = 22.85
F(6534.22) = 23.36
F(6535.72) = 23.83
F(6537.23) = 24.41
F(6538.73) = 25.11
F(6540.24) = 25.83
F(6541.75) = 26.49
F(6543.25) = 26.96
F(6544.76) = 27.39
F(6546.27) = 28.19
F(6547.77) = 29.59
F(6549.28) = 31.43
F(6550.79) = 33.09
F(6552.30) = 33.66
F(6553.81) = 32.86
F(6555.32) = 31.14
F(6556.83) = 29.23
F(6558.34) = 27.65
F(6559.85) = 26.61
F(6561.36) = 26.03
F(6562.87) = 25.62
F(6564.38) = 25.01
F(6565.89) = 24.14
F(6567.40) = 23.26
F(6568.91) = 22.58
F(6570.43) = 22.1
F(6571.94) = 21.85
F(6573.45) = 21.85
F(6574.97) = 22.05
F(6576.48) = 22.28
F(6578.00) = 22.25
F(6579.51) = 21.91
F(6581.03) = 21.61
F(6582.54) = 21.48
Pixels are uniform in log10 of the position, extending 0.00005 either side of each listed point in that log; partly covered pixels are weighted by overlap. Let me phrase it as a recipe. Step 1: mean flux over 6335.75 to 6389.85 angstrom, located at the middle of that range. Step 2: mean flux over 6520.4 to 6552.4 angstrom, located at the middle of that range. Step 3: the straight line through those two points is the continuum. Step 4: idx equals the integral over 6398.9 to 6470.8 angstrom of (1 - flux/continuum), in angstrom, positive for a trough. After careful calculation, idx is 9.80 angstrom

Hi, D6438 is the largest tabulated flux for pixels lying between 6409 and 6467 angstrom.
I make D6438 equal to 23.28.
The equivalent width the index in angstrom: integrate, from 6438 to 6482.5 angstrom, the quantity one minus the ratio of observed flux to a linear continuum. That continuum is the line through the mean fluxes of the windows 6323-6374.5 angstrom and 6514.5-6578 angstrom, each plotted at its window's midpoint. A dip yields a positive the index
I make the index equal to 5.9 angstrom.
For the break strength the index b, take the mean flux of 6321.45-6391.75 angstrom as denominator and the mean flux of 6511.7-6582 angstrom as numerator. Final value 1.14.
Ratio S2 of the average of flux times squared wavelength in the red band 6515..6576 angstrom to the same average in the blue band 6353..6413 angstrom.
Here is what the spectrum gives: 1.22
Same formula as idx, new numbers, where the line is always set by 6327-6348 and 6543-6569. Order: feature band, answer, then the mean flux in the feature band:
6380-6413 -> 2.6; 21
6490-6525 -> 6.9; 21.3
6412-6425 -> 1.4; 21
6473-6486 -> 1.6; 22.6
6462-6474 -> 2.2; 20.6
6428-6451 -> 4.5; 19.6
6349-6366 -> -0.4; 22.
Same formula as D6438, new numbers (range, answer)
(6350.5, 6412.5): 23.31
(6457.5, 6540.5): 25.83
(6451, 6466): 19.96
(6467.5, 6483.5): 23.72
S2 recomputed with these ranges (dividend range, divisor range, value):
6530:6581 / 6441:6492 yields 1.29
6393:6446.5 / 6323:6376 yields 0.97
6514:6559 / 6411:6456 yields 1.30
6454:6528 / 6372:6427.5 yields 1.02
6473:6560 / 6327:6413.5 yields 1.16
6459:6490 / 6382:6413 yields 1.03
